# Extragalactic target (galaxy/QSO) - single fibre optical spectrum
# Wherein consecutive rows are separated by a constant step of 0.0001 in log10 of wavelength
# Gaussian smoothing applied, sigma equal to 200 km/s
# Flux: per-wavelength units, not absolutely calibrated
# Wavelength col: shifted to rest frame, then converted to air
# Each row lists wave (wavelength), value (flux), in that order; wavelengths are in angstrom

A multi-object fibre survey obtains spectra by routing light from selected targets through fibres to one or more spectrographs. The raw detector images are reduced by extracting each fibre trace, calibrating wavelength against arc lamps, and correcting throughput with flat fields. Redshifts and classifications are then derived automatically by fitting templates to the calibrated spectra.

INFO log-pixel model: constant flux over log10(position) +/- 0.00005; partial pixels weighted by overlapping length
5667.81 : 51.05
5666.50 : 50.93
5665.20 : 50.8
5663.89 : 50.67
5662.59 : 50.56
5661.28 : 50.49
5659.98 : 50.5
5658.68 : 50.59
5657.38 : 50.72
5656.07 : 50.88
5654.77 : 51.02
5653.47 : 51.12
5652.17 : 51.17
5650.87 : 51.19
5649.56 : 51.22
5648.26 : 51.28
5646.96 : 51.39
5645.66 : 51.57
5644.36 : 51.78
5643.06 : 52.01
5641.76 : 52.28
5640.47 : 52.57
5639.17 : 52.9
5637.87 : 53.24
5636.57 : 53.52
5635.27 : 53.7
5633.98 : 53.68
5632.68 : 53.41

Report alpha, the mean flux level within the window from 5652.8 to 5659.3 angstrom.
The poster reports 50.9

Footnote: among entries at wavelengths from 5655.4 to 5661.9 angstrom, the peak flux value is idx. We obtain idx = 50.88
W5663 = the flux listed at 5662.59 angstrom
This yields 50.56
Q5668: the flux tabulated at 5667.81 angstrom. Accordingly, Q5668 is 51.05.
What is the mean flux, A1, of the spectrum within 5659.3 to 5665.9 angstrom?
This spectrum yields 50.6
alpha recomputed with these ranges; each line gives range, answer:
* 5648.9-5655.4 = 51.1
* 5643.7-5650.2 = 51.5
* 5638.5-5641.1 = 52.7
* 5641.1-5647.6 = 51.9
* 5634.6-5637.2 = 53.7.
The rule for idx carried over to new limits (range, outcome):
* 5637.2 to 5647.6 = 53.24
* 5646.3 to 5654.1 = 51.39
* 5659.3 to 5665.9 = 50.8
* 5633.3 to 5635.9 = 53.7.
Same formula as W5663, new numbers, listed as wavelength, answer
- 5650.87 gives 51.19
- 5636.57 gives 53.52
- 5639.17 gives 52.9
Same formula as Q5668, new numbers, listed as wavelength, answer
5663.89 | 50.67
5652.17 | 51.17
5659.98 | 50.5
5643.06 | 52.01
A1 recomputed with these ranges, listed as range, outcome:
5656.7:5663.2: 50.5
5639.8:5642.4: 52.6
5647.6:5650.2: 51.3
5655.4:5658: 50.7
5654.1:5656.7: 51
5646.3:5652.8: 51.2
